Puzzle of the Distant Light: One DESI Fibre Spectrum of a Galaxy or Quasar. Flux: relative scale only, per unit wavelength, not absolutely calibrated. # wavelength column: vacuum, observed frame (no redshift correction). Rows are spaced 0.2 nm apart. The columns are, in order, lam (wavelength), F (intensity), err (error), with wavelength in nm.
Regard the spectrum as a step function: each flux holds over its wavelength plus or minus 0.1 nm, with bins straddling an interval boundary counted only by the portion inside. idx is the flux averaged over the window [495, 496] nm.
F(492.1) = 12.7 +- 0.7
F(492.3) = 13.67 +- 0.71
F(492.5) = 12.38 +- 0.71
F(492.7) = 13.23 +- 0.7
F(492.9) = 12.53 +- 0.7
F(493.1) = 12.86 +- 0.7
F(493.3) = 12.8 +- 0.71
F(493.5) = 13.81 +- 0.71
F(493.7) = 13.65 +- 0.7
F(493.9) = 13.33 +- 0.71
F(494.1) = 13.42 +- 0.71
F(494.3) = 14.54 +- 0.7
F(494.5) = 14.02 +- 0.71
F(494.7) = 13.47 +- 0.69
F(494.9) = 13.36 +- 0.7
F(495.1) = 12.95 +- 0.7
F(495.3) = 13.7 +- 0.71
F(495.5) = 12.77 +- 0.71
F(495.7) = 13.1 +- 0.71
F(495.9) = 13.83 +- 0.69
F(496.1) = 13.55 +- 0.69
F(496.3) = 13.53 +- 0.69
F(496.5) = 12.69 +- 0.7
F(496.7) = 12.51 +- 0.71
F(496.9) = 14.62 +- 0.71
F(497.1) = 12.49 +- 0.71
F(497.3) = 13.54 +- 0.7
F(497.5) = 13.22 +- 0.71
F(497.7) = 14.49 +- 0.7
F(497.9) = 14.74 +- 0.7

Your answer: 13.3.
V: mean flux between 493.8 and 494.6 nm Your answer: 13.8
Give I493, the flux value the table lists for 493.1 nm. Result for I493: 12.86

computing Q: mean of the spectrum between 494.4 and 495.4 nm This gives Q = 13.5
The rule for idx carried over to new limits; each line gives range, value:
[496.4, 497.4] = 13.2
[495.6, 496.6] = 13.3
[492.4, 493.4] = 12.8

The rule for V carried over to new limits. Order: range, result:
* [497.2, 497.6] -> 13.4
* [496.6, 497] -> 13.6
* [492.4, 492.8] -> 12.8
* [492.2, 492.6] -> 13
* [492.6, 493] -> 12.9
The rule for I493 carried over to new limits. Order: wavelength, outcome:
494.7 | 13.47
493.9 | 13.33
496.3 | 13.53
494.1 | 13.42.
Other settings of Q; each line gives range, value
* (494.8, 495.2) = 13.2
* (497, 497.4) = 13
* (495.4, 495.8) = 12.9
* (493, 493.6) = 13.2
